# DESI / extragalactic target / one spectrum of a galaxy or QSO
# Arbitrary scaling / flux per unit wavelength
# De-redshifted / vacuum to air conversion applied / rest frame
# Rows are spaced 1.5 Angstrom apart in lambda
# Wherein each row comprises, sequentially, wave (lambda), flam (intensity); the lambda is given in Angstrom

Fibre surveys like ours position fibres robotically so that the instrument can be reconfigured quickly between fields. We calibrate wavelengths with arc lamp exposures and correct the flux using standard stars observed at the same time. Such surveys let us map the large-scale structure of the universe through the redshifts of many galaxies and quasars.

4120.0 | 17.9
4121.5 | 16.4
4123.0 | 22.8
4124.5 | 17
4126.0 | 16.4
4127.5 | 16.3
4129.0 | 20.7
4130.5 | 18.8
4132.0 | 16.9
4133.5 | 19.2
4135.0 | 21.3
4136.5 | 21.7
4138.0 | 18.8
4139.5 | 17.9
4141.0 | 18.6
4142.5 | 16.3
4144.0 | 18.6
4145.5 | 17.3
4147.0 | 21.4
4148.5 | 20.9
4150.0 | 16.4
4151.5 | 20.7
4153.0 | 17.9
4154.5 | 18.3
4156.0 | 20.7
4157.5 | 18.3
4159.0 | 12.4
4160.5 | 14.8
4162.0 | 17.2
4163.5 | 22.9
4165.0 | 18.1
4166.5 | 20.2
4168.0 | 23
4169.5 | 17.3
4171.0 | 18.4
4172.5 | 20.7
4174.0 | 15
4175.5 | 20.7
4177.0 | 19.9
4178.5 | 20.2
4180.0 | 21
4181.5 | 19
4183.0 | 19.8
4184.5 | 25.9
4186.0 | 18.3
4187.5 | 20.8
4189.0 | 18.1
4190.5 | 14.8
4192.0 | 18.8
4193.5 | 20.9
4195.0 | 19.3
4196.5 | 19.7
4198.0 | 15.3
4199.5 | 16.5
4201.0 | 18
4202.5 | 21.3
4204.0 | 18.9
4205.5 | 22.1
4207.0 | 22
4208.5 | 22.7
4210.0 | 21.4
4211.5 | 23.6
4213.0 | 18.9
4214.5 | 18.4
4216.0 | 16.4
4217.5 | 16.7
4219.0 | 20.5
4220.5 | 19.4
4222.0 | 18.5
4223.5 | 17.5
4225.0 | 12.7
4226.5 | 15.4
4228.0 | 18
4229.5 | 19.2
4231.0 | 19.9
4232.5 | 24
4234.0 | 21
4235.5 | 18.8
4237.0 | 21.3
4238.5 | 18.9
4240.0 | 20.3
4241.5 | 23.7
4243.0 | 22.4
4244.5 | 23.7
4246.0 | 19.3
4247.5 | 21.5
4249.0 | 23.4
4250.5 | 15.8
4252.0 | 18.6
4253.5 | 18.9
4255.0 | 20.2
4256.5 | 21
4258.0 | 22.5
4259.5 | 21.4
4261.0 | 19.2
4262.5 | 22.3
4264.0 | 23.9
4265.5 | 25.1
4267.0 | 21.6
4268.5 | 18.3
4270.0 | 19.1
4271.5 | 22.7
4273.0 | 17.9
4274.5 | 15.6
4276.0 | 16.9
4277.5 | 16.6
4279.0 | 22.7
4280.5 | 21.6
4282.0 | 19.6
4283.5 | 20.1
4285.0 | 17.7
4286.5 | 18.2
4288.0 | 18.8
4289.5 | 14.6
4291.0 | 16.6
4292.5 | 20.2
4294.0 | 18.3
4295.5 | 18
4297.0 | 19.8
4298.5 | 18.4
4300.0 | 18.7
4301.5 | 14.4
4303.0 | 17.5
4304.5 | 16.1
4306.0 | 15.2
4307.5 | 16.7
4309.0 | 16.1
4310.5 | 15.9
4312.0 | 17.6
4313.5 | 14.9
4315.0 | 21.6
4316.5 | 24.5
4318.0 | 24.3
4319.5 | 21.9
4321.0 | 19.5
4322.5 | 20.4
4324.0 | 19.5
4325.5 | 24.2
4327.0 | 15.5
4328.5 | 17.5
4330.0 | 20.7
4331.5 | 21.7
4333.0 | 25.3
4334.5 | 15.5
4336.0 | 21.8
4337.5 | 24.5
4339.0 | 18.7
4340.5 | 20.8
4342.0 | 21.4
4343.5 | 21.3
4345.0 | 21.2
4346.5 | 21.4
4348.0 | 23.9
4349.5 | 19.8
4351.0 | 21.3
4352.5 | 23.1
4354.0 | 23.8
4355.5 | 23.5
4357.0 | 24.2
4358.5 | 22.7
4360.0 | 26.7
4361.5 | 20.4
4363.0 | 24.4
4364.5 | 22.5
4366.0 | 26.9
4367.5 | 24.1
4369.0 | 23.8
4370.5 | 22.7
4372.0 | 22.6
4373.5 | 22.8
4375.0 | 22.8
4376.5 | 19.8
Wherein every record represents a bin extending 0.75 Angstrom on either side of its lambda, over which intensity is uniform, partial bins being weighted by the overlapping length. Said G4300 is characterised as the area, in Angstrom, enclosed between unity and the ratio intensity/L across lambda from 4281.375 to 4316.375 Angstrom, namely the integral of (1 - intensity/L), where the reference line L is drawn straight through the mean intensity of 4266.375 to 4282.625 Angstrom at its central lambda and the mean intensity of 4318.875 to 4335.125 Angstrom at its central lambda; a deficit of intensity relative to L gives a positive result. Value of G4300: 3.5 Angstrom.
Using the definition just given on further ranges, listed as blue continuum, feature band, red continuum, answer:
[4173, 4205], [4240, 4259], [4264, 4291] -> -1.6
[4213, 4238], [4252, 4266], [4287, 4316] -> -2.6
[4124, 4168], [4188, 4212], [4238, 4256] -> 0.1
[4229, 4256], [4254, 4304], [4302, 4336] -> 1.5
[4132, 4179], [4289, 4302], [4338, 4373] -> 2.3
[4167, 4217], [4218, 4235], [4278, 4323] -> 0.5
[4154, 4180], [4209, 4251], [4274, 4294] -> -2.5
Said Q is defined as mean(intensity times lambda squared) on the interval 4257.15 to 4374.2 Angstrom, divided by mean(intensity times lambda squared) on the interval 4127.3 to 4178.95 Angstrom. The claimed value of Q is 1.2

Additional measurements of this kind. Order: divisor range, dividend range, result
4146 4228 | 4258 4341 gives 1.08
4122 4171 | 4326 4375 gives 1.30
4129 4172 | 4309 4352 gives 1.19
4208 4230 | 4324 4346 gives 1.18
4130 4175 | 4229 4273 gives 1.17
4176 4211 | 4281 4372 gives 1.10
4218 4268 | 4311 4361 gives 1.10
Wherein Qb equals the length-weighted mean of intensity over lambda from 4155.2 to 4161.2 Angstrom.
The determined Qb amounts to 16.6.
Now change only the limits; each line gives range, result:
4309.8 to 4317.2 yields 18.9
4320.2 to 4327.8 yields 19.8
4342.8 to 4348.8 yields 21.9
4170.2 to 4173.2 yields 19.5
